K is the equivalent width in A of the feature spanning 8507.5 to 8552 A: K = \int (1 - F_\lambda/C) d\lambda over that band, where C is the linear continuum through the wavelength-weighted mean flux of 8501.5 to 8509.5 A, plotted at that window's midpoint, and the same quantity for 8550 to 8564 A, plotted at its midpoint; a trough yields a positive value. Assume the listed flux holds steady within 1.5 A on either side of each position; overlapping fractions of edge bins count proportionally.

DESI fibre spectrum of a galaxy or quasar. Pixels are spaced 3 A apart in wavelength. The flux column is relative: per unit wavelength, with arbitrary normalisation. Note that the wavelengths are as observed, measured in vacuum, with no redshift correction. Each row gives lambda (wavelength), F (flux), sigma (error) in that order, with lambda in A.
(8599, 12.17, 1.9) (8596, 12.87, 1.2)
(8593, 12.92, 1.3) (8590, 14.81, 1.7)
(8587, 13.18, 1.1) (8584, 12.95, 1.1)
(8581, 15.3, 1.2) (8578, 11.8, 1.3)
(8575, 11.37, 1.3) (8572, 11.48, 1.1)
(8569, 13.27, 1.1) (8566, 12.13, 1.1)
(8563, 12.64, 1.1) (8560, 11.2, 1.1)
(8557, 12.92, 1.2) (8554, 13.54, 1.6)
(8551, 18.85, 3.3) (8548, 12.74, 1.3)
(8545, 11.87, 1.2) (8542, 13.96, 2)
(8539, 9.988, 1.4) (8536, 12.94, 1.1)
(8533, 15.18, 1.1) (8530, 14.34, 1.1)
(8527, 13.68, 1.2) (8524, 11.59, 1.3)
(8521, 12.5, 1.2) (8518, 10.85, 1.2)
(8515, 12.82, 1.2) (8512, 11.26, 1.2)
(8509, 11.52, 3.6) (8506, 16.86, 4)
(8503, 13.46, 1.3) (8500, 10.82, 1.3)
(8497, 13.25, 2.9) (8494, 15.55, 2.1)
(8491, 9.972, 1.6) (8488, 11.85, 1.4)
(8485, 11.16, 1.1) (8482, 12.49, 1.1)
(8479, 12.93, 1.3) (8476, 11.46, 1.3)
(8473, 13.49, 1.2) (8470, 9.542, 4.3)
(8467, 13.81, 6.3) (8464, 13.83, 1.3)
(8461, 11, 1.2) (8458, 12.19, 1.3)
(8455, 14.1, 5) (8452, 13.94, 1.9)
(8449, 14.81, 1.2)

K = 3.5 A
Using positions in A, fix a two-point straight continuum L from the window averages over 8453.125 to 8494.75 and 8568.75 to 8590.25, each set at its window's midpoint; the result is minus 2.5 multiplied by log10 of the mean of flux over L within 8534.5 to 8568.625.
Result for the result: -0.02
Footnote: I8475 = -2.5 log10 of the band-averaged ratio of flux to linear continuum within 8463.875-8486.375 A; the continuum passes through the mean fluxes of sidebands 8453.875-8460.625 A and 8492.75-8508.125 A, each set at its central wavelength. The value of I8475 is 0.08 mag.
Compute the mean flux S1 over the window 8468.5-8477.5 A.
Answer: 11.5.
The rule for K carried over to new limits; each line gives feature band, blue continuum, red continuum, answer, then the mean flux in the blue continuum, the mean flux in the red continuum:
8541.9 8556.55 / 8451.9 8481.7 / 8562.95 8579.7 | -2.3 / 12.6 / 12.1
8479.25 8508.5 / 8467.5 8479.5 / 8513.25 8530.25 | -1.5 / 11.9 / 12.5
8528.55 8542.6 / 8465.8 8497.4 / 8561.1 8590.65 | -0.7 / 12.3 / 12.8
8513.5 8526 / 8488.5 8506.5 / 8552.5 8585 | 0.9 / 13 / 12.6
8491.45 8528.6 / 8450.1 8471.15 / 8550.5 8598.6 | 0.3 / 12.7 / 13.1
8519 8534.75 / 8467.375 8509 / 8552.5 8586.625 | -1.0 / 12.5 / 12.6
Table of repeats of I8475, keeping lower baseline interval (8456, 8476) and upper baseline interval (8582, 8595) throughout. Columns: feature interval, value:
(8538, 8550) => 0.05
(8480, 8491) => 0.08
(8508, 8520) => 0.10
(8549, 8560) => -0.10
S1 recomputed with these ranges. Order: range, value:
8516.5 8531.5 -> 12.6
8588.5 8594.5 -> 13.9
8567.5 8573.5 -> 12.4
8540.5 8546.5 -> 12.9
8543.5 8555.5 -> 14.2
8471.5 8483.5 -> 12.6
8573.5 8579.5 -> 11.6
